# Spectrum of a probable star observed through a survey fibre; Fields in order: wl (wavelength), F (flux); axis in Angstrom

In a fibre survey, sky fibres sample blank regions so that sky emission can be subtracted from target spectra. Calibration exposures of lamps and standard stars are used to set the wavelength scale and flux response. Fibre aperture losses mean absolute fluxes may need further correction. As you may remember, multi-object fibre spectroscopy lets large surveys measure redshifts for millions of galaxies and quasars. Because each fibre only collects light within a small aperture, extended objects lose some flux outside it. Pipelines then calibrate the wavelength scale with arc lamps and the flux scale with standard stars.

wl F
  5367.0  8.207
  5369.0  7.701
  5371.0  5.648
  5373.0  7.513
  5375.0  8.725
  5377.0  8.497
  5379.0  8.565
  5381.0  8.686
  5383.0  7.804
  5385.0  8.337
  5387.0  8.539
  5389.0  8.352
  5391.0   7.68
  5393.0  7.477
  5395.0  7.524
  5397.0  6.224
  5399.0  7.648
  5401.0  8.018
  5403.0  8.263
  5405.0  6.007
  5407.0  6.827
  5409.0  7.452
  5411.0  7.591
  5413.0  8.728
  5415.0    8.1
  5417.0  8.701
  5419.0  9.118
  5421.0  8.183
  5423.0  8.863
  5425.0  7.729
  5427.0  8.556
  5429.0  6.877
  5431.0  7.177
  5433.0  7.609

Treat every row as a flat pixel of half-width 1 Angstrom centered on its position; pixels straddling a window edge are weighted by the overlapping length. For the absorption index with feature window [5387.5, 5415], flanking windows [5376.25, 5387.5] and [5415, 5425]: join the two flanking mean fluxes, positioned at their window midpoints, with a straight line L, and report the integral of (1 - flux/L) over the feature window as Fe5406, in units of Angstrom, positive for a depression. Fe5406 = 3.0 Angstrom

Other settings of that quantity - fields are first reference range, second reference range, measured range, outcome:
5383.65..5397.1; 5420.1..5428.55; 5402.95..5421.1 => 0.5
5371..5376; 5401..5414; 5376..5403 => -1.4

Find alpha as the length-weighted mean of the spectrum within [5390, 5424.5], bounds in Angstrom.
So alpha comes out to 7.79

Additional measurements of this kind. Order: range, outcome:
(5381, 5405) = 7.77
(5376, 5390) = 8.4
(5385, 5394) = 8.05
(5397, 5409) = 7.27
